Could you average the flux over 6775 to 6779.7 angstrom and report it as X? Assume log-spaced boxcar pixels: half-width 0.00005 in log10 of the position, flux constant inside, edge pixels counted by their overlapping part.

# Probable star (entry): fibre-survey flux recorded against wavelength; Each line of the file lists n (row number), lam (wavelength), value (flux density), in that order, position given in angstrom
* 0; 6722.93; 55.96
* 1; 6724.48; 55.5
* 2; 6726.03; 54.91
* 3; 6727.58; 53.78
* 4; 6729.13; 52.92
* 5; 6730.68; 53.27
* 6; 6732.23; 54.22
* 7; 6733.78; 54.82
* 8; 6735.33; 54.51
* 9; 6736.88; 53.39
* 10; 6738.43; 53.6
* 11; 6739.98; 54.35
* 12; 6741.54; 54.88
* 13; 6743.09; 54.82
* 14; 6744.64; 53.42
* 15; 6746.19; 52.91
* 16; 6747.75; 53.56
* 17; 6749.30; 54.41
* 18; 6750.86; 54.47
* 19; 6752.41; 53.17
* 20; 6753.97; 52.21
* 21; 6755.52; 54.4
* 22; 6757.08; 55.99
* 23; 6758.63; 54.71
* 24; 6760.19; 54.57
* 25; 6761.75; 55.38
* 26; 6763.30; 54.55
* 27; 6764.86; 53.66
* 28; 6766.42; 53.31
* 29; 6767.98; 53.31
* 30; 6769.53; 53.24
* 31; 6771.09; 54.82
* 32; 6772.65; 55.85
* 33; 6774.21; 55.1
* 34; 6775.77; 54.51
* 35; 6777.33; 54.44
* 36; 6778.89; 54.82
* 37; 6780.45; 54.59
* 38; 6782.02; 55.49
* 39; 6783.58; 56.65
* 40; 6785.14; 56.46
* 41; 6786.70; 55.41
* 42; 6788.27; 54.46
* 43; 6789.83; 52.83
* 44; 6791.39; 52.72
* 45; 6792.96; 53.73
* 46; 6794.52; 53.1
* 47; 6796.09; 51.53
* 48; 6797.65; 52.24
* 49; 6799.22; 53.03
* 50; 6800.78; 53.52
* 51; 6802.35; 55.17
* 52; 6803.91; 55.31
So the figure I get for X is 54.6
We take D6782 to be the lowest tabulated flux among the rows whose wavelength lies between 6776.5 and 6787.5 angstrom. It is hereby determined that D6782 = 54.44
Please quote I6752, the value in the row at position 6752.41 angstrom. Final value 53.17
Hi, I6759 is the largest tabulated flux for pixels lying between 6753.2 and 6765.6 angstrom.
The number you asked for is 55.99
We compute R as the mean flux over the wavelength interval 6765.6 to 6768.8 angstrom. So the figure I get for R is 53.4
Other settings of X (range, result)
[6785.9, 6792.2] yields 53.8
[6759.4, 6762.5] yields 54.8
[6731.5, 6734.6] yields 54.5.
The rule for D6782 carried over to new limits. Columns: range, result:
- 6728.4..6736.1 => 52.92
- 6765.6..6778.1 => 53.24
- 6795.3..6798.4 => 51.53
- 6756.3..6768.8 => 53.31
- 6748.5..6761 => 52.21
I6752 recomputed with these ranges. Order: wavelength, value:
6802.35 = 55.17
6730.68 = 53.27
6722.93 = 55.96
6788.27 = 54.46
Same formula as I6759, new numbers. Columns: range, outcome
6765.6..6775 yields 55.85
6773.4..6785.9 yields 56.65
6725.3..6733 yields 54.91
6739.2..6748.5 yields 54.88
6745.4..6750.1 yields 54.41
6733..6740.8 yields 54.82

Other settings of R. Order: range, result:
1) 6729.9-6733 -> 53.7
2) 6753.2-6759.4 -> 54.4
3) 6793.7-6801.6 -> 52.7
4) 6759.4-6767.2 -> 54.3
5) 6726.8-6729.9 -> 53.3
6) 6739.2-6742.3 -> 54.5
